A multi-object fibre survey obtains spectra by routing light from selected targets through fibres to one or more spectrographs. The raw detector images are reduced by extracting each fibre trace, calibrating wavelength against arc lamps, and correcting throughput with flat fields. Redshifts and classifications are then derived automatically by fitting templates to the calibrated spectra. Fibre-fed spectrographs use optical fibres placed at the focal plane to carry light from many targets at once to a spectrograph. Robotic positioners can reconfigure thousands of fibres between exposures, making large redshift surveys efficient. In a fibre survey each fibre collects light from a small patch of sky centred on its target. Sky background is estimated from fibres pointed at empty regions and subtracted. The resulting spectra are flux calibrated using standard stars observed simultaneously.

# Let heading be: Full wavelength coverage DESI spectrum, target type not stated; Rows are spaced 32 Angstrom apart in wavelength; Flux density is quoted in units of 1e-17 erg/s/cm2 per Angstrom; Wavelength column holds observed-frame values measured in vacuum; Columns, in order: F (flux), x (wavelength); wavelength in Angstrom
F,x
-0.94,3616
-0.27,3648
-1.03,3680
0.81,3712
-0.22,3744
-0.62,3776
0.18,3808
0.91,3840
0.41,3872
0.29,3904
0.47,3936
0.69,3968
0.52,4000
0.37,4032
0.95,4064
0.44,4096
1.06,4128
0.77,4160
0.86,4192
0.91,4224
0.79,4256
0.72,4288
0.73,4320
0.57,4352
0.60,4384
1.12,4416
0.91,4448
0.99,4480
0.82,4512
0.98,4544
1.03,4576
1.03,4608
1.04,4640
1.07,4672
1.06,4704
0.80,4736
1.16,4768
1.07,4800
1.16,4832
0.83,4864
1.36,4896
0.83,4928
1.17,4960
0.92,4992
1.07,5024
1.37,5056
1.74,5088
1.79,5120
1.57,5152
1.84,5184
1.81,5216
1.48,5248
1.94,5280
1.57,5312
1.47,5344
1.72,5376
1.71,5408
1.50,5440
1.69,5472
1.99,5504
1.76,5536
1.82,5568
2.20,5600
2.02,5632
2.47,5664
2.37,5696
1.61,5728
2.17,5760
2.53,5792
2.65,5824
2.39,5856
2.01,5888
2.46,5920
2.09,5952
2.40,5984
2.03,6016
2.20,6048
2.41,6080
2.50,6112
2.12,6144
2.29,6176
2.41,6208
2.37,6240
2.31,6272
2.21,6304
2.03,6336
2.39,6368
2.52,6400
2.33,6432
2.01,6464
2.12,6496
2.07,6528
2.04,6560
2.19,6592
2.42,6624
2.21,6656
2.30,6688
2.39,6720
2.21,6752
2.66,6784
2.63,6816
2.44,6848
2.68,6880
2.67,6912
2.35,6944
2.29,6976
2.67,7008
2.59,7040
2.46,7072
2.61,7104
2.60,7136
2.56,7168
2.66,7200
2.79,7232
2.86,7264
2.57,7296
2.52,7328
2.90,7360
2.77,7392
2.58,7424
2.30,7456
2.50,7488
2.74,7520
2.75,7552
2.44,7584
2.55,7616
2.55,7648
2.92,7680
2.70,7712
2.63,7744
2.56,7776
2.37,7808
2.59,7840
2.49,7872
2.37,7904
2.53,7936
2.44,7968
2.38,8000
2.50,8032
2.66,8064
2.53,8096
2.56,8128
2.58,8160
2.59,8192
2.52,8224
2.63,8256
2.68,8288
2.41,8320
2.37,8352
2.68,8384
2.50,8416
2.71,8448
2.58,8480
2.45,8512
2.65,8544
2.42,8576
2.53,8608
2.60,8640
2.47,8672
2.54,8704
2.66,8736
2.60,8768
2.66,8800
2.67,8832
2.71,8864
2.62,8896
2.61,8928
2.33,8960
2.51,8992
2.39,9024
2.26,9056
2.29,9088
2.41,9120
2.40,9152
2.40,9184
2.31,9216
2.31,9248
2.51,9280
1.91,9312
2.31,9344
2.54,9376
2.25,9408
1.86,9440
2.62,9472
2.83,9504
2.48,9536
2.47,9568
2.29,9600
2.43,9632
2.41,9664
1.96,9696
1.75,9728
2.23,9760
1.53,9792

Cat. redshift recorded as 0.265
